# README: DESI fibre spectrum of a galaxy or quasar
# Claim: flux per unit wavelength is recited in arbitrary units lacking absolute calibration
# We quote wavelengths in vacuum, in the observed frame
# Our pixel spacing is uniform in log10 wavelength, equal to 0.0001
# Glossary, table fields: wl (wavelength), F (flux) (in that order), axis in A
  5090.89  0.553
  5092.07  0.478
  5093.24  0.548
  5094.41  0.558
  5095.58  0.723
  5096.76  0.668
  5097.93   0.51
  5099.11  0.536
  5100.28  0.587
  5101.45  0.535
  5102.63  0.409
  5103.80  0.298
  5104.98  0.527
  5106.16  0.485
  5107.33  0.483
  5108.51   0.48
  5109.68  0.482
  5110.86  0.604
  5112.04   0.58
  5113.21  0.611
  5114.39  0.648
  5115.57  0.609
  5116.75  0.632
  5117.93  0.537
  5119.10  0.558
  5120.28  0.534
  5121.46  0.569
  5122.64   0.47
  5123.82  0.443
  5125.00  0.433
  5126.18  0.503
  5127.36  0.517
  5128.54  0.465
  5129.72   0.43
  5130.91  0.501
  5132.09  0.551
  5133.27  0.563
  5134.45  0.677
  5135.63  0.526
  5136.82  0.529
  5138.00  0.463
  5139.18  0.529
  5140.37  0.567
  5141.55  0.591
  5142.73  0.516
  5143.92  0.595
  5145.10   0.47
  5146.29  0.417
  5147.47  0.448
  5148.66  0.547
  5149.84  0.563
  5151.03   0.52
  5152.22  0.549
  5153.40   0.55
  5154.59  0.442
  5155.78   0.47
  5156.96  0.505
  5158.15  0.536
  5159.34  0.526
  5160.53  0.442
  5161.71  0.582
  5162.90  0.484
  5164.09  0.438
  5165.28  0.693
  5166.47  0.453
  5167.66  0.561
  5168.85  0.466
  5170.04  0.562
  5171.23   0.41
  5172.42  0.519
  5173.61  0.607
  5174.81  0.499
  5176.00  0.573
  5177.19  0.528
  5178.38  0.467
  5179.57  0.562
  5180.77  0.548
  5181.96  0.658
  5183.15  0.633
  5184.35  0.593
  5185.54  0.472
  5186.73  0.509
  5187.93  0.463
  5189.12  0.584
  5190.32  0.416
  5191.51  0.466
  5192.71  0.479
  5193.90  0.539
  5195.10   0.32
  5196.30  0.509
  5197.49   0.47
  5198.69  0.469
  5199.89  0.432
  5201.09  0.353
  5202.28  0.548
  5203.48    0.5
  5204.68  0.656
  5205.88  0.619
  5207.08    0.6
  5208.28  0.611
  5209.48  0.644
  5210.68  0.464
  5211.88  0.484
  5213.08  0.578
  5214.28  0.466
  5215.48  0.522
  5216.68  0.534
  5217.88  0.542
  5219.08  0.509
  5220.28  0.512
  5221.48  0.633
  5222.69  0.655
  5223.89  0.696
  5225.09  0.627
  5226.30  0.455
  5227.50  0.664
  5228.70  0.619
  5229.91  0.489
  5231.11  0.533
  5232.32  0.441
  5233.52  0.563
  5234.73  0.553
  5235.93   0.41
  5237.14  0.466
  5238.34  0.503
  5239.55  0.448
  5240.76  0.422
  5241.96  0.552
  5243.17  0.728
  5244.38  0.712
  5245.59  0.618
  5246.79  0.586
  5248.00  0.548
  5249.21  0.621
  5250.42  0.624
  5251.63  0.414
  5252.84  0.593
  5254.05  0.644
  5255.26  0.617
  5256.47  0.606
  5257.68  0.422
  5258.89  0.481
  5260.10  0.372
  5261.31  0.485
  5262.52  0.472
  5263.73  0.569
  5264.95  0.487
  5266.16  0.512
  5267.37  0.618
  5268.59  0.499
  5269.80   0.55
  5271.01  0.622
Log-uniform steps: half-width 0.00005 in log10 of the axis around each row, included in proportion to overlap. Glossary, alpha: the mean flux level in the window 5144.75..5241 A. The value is 0.522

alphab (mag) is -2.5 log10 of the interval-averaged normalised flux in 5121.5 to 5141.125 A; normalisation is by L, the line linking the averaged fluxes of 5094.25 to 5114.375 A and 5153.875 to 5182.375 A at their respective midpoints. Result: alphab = 0.04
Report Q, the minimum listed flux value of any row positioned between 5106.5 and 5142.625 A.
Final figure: 0.43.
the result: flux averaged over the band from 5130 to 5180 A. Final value 0.523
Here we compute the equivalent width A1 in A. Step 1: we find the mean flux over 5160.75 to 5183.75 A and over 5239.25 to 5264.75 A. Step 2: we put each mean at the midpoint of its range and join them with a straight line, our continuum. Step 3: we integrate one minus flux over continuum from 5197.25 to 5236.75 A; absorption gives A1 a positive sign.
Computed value 0.22 A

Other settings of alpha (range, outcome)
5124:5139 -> 0.512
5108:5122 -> 0.571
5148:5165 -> 0.514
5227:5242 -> 0.51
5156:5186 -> 0.532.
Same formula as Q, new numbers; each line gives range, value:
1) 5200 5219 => 0.353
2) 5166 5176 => 0.41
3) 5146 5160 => 0.417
